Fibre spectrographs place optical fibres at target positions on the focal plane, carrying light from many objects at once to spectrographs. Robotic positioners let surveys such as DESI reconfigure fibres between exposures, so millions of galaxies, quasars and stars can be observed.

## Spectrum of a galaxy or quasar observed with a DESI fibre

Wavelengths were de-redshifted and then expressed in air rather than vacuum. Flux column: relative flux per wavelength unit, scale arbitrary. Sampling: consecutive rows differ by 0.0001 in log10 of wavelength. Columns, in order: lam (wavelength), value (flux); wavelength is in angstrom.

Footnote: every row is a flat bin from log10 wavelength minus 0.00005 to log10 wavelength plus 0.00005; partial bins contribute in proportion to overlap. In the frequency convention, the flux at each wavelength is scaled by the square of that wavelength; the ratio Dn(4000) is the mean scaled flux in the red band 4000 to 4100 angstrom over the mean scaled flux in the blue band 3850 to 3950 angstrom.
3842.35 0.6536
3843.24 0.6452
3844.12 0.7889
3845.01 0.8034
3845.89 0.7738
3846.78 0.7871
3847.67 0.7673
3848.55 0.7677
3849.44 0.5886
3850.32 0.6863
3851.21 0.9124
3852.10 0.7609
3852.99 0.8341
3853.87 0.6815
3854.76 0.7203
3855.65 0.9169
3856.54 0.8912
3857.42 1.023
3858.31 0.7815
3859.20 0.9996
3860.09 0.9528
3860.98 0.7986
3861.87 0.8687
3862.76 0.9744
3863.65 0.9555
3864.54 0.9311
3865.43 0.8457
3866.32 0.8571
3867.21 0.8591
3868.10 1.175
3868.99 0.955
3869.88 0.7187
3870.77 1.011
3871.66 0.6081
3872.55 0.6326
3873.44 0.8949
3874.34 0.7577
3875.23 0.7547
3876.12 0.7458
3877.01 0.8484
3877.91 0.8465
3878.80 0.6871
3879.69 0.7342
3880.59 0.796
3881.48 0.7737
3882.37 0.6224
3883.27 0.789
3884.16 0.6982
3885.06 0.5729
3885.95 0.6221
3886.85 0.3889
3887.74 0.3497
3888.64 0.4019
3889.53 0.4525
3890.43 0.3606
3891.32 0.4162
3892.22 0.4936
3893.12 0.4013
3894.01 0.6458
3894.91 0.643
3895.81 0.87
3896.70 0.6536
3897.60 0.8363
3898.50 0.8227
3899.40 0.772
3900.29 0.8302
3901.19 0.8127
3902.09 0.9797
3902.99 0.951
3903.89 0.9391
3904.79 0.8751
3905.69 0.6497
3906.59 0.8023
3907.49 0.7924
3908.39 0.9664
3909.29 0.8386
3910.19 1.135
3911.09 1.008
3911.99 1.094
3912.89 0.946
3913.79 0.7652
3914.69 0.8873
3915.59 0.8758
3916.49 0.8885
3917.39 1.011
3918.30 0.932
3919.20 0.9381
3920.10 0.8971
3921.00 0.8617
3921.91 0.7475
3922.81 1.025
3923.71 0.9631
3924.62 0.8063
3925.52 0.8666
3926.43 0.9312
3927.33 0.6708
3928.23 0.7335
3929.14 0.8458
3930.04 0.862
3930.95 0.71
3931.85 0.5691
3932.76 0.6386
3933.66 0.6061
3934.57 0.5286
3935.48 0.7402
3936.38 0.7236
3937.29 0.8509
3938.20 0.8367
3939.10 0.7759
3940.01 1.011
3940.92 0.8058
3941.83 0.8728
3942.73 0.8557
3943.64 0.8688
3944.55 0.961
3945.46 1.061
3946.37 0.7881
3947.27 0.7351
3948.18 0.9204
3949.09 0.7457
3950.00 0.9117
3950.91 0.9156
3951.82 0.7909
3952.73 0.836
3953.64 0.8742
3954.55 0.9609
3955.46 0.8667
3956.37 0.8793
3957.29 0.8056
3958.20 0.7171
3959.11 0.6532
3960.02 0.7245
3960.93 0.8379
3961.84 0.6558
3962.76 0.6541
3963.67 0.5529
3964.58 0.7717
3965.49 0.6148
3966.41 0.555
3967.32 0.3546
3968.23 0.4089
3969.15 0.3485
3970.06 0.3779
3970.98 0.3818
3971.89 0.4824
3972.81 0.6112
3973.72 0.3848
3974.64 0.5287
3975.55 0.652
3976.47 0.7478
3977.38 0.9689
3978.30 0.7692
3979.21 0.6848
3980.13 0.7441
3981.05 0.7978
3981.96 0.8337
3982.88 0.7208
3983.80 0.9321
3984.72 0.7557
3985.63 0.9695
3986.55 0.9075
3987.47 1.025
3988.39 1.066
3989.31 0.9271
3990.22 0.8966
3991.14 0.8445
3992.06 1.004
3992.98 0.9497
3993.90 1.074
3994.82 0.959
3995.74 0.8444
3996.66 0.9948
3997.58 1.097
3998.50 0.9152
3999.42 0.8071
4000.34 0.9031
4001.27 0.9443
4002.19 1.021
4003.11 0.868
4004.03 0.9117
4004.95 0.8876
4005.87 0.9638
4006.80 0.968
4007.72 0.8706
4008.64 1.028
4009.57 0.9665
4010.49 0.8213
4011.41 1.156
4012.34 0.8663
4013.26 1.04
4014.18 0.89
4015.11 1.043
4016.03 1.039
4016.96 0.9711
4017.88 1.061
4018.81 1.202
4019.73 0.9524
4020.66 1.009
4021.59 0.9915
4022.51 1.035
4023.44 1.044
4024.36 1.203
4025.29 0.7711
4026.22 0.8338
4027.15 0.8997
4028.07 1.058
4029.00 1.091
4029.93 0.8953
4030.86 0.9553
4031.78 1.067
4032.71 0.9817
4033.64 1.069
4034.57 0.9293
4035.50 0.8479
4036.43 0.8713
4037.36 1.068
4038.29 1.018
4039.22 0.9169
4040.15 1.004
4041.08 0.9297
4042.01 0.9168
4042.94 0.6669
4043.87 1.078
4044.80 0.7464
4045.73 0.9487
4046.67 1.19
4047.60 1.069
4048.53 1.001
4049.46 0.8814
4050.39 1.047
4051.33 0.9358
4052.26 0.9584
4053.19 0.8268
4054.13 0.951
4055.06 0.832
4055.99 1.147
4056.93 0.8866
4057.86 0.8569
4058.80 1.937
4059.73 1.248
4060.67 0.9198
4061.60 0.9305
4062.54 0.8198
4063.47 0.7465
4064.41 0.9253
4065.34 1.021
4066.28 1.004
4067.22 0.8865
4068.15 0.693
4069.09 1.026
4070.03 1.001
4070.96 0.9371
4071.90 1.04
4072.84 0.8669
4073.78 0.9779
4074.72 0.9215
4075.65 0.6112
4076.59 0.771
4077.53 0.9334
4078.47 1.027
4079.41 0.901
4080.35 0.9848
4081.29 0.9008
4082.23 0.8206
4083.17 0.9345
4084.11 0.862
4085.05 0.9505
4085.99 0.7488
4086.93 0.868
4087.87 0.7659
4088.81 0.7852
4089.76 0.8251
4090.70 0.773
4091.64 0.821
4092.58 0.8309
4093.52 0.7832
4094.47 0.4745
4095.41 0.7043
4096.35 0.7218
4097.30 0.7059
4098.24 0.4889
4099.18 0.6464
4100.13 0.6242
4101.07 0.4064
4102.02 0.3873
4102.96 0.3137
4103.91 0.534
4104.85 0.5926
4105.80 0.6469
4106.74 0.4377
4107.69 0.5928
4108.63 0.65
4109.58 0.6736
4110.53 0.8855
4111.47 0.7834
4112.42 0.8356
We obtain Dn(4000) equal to 1.2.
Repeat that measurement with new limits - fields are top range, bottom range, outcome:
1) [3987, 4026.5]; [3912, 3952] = 1.20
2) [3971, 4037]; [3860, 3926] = 1.21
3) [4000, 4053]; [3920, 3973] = 1.34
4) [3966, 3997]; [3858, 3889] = 1.02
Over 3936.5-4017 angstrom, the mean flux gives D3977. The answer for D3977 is 0.824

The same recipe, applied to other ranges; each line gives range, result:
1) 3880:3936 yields 0.763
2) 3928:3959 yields 0.811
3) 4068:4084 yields 0.906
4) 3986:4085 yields 0.96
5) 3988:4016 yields 0.952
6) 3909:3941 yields 0.843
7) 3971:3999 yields 0.83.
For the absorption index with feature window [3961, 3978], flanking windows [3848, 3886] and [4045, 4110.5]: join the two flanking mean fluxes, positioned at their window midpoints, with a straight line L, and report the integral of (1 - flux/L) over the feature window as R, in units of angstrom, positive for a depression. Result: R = 5.3 angstrom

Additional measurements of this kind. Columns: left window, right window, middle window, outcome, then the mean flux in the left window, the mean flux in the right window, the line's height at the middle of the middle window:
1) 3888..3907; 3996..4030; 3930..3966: 1.3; 0.692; 0.974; 0.815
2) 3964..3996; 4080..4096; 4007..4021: -4.3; 0.739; 0.812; 0.762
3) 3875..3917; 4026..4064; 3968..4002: 3.5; 0.746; 0.976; 0.883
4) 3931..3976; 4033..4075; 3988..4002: -2.2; 0.714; 0.967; 0.818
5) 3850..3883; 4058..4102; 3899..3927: -1.9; 0.833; 0.855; 0.838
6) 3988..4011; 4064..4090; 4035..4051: -0.7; 0.942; 0.893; 0.914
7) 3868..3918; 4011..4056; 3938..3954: -0.4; 0.762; 0.976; 0.843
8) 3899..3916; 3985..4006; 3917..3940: 2.5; 0.891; 0.945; 0.904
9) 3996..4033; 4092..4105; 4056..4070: -4.6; 0.975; 0.589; 0.752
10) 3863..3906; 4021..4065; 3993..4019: -1.2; 0.735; 0.978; 0.921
